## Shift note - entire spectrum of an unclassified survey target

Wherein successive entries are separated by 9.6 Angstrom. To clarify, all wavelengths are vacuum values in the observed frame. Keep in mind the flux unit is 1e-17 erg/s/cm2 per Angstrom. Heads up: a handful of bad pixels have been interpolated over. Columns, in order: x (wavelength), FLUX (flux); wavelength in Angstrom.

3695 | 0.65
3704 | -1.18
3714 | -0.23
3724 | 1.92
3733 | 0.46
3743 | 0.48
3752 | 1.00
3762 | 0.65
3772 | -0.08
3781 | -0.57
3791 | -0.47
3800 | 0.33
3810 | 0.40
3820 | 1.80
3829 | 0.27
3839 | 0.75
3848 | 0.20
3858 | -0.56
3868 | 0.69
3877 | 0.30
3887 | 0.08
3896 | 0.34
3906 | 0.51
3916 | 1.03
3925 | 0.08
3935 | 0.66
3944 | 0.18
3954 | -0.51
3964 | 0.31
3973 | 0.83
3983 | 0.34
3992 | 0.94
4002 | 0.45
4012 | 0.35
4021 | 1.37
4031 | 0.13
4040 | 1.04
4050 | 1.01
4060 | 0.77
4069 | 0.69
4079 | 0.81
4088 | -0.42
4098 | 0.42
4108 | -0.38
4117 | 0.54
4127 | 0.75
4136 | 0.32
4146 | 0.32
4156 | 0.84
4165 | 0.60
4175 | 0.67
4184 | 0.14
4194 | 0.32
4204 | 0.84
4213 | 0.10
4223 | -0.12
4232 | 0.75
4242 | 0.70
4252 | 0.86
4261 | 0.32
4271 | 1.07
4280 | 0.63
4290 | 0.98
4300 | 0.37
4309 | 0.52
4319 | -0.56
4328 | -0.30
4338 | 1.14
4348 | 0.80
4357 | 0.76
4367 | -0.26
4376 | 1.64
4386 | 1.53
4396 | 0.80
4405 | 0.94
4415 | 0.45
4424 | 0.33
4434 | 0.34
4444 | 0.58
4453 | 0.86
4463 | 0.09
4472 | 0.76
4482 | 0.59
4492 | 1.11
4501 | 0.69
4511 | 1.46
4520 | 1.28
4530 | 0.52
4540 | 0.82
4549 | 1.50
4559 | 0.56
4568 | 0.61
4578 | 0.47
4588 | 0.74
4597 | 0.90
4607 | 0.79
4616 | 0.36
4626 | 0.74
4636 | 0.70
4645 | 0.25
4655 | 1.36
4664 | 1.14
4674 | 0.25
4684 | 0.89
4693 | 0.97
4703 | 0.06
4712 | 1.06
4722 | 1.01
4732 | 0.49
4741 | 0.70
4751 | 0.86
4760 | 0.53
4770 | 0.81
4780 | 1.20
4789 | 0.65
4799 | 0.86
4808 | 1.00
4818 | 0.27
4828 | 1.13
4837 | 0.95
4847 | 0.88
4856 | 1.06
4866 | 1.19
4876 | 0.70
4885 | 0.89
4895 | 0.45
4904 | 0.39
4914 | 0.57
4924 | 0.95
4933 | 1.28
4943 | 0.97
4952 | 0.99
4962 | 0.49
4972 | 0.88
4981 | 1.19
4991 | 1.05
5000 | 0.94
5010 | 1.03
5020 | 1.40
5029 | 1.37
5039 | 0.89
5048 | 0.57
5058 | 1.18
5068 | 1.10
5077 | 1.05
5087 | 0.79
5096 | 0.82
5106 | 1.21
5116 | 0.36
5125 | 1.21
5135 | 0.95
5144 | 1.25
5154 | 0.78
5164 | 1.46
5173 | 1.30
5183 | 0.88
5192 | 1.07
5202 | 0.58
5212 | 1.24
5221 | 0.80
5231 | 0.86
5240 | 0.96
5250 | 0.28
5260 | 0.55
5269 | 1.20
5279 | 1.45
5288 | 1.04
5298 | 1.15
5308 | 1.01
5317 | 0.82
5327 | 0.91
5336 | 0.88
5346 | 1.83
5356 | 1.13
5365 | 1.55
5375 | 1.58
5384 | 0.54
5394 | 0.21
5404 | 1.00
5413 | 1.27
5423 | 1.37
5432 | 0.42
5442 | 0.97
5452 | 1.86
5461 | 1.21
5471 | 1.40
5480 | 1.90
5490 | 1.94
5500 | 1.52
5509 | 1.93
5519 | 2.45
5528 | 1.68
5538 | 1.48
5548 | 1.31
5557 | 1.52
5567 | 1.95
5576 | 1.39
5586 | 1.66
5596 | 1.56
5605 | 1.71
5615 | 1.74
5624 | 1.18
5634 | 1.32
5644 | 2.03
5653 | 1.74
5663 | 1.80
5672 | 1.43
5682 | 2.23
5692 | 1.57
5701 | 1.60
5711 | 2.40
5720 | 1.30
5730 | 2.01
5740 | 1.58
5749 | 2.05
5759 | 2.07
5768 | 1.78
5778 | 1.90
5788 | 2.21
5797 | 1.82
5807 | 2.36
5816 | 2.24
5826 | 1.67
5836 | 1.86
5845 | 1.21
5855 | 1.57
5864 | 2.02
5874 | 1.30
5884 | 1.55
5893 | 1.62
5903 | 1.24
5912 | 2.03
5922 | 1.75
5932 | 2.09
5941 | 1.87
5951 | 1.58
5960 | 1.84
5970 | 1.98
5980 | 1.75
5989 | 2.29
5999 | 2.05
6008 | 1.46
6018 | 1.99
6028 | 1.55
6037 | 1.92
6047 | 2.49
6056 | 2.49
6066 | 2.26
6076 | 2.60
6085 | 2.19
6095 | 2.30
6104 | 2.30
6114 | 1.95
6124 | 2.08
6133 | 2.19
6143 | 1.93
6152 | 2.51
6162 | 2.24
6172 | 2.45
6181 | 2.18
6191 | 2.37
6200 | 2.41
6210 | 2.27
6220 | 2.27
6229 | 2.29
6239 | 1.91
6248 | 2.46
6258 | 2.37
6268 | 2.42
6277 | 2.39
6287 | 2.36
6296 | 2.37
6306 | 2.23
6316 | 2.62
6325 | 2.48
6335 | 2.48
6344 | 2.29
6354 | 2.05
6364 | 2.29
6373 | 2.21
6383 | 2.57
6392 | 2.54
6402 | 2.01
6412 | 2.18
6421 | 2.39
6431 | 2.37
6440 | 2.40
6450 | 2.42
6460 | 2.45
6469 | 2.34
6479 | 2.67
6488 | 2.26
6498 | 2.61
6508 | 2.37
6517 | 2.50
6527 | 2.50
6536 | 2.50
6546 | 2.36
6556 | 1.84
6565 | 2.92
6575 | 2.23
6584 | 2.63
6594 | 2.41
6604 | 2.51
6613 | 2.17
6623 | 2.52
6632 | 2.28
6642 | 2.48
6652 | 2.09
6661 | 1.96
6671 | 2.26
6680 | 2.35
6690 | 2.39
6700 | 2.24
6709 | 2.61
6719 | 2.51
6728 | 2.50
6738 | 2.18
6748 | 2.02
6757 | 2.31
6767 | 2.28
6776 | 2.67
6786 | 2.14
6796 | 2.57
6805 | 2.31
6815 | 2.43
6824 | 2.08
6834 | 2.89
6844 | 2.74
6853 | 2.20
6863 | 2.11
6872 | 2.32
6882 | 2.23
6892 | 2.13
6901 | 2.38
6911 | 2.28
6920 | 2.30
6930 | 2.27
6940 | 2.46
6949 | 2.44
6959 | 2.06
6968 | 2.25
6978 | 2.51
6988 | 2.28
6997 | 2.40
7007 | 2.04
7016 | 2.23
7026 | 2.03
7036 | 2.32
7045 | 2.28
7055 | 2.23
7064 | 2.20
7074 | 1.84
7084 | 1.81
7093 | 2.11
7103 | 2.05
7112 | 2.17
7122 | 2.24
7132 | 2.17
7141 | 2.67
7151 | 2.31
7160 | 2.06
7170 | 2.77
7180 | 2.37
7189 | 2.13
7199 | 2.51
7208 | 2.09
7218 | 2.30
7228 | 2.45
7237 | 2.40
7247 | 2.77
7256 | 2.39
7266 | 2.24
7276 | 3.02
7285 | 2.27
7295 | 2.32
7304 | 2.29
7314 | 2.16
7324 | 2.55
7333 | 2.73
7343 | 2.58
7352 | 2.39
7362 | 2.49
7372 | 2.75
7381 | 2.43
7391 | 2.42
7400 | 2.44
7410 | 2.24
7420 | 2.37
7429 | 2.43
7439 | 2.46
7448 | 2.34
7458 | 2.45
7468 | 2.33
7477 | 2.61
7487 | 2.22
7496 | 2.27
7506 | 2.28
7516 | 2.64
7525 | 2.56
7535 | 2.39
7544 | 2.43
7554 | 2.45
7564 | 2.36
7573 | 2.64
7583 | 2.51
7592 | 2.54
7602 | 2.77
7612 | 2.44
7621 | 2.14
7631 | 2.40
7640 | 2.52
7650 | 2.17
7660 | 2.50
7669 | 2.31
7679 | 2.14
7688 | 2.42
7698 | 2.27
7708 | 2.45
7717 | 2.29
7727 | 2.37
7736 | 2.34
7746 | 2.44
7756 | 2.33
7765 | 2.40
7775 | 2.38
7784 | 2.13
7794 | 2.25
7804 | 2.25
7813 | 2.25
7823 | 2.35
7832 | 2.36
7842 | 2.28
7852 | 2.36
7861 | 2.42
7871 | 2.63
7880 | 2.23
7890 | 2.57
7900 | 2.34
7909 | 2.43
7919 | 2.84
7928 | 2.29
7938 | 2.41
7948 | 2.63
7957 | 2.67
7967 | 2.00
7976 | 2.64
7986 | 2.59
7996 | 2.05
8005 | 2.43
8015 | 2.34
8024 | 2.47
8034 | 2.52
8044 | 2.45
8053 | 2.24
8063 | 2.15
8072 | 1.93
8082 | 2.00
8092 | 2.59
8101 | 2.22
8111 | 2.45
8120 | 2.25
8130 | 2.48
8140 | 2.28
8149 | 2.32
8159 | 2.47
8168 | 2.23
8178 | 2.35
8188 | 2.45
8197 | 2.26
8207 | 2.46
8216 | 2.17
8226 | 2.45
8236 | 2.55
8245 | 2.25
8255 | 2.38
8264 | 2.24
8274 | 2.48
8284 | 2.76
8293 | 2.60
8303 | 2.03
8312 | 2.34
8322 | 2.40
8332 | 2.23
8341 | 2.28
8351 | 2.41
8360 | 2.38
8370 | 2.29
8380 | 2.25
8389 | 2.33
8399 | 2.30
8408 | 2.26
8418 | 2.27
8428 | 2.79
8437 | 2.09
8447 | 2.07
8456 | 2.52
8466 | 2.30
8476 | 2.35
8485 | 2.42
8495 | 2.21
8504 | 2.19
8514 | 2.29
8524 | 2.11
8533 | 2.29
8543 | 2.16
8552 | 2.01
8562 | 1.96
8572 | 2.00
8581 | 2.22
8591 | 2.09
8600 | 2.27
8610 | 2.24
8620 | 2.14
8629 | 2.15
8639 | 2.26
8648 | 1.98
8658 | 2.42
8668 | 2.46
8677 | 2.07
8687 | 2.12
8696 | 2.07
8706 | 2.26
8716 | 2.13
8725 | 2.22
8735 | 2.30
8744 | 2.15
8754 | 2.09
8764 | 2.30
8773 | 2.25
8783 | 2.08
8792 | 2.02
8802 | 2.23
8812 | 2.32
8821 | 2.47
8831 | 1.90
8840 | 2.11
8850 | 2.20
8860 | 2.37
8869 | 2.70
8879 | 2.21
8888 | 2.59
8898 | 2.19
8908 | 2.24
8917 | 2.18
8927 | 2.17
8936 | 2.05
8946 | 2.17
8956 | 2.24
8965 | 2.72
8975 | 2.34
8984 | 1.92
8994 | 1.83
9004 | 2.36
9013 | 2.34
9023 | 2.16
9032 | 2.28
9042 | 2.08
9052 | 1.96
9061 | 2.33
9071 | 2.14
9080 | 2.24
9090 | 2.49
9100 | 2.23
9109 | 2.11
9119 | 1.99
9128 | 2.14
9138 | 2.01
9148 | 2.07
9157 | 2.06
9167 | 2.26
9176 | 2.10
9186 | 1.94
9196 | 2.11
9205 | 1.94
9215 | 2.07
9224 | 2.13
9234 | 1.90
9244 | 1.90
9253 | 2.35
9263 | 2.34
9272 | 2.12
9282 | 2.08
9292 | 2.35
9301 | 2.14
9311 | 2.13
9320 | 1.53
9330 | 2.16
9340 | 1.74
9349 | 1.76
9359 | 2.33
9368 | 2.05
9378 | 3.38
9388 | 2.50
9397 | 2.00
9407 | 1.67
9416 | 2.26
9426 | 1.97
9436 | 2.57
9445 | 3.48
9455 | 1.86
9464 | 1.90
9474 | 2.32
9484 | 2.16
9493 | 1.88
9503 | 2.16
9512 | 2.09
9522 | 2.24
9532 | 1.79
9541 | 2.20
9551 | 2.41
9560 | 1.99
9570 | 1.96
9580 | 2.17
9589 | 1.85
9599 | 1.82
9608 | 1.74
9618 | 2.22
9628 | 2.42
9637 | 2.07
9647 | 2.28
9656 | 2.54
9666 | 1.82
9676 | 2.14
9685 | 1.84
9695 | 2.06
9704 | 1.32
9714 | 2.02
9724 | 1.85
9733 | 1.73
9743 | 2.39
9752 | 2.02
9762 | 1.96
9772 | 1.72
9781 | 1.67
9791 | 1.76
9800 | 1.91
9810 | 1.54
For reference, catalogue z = 0.37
